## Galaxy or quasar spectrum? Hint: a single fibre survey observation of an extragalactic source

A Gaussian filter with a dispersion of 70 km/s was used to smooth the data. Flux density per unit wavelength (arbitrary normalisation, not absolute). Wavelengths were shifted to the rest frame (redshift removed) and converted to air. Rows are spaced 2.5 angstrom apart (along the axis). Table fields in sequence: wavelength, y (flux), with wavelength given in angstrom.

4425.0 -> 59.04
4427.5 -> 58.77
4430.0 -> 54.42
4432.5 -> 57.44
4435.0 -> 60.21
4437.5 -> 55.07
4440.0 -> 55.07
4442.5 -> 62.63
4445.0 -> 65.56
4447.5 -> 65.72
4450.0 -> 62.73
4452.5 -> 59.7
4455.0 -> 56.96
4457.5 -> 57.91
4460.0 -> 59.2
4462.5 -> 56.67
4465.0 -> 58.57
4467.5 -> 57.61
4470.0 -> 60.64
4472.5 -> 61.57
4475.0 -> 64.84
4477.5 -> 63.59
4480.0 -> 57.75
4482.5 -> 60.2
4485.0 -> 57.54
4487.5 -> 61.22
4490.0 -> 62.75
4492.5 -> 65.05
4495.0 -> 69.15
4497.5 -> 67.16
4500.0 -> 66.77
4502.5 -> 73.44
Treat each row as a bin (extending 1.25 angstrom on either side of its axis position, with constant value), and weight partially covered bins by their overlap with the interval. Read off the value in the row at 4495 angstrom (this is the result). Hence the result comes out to 69.15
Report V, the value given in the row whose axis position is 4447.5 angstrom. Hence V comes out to 65.72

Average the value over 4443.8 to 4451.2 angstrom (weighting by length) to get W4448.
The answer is 64.7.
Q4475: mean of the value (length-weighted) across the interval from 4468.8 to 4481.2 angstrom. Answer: 61.7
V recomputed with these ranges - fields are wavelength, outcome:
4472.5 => 61.57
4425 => 59.04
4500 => 66.77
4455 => 56.96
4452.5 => 59.7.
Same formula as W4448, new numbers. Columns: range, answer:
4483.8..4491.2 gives 60.5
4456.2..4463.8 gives 57.9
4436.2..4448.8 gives 60.8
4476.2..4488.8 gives 60.1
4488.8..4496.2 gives 65.6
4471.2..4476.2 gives 63.2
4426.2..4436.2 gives 57.7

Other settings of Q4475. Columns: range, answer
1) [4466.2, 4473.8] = 60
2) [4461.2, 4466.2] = 57.6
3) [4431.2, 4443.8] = 58.1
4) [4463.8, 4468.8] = 58.1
